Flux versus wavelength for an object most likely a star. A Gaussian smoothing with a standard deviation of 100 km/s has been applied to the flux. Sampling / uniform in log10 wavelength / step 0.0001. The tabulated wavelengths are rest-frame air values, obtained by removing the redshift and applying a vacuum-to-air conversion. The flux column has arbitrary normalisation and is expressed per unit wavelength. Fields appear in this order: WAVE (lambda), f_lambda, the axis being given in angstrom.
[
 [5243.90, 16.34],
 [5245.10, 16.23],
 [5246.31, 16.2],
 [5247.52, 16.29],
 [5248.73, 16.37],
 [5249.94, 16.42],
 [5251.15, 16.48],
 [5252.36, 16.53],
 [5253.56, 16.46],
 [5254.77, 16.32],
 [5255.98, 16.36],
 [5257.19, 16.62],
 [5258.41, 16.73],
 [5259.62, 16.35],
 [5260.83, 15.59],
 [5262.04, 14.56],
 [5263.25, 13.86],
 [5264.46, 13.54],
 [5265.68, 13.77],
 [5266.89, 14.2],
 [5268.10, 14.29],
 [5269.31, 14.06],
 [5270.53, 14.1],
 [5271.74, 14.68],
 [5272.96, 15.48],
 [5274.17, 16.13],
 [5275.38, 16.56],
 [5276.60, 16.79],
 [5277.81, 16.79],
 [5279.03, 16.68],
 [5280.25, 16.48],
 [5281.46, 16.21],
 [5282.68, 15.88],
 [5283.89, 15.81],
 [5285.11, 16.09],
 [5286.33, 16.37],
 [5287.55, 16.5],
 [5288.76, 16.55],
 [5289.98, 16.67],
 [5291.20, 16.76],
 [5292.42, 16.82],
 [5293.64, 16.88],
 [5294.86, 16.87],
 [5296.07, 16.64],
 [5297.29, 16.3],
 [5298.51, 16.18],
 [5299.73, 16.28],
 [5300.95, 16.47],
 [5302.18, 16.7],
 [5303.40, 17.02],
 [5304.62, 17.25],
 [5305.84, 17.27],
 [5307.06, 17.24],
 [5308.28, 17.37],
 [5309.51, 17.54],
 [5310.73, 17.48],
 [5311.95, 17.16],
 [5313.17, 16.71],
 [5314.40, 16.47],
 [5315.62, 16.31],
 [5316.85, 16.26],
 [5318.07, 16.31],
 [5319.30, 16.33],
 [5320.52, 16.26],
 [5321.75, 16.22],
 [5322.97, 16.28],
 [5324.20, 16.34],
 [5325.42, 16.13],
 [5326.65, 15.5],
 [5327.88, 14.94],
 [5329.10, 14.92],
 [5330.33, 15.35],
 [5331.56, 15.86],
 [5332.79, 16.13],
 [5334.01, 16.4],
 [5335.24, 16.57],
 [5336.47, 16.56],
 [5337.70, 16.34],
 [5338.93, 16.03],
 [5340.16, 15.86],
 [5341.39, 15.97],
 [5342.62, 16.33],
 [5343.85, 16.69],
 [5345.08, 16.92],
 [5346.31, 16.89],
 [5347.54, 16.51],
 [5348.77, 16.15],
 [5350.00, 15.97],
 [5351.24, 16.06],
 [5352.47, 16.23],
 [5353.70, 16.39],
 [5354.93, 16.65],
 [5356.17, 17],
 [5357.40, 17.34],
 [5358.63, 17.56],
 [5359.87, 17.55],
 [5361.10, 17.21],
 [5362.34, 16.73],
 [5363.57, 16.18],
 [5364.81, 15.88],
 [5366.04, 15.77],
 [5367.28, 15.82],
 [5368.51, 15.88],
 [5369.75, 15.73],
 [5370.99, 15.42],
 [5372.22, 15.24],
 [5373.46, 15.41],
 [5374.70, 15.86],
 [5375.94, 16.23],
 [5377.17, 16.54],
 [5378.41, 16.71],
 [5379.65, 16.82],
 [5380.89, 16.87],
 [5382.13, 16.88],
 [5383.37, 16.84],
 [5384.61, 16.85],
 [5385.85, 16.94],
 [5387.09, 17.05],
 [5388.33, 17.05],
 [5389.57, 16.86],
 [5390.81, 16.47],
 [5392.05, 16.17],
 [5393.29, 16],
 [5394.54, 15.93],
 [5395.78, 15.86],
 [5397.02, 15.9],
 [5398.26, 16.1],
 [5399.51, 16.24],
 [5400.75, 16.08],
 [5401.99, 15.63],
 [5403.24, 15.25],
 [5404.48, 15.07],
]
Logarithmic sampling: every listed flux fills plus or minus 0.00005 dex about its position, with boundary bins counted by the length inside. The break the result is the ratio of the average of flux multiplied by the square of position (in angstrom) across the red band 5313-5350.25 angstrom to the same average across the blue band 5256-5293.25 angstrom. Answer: 1.05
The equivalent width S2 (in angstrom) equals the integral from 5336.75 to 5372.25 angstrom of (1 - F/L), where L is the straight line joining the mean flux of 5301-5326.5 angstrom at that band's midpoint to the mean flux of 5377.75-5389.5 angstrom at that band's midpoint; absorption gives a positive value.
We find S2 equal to 0.91 angstrom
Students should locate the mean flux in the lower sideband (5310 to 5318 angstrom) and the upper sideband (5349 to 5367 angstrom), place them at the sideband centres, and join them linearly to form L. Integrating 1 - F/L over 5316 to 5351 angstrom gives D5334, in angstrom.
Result 1.1 angstrom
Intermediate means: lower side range 16.7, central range 16.1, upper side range 16.6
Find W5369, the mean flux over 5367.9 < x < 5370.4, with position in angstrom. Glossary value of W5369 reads 15.8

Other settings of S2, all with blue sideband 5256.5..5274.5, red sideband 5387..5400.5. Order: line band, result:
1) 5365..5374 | 0.23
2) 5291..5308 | -1.66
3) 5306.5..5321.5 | -1.30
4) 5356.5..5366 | -0.54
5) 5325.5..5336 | -0.08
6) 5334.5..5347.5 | -0.57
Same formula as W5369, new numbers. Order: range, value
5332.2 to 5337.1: 16.4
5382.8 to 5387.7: 16.9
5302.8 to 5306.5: 17.2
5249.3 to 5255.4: 16.5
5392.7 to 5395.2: 15.9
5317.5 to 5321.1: 16.3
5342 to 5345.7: 16.7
